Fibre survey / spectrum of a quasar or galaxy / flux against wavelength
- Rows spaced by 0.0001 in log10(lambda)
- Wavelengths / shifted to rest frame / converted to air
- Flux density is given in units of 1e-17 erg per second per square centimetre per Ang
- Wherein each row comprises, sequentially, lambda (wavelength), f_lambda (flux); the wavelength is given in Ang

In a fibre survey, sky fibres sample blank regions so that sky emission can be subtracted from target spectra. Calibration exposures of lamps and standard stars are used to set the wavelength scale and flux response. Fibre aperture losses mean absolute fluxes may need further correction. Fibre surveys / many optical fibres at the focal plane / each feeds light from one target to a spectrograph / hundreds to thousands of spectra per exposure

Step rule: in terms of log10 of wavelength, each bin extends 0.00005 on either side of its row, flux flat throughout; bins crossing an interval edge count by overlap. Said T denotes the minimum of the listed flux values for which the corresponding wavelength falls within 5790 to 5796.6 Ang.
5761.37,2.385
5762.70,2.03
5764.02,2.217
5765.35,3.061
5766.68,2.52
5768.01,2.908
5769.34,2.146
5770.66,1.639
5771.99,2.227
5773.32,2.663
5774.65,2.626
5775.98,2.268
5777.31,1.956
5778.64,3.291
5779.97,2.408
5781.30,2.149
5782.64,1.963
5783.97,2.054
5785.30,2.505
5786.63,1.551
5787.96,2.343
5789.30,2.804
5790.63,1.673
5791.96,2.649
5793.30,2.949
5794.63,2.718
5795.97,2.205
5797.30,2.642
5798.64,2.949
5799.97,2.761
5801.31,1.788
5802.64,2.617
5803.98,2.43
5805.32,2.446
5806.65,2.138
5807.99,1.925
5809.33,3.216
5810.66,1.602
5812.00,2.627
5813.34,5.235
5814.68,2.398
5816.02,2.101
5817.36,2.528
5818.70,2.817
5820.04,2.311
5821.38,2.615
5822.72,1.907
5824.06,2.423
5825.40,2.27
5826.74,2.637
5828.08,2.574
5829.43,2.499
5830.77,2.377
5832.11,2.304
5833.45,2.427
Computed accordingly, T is 1.673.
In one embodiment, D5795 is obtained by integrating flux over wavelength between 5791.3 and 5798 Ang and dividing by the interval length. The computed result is 2.63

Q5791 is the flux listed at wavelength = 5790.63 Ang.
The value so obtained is 1.673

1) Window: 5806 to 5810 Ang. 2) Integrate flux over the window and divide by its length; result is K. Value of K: 2.43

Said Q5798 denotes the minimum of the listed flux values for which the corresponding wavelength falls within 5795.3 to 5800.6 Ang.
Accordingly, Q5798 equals 2.205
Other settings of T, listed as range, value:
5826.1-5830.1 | 2.499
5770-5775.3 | 1.639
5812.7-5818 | 2.101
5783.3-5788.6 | 1.551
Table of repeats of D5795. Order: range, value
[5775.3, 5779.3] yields 2.5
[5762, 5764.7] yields 2.13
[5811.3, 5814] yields 3.9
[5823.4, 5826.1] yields 2.35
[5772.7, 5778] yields 2.38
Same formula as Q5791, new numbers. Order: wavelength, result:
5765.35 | 3.061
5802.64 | 2.617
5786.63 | 1.551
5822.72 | 1.907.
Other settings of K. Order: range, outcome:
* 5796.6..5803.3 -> 2.55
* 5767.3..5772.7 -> 2.24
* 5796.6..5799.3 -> 2.79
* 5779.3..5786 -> 2.21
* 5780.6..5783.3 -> 2.06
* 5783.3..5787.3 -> 2.04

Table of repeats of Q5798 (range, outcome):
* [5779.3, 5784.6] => 1.963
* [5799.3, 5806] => 1.788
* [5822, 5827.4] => 1.907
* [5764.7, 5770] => 2.146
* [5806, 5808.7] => 1.925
